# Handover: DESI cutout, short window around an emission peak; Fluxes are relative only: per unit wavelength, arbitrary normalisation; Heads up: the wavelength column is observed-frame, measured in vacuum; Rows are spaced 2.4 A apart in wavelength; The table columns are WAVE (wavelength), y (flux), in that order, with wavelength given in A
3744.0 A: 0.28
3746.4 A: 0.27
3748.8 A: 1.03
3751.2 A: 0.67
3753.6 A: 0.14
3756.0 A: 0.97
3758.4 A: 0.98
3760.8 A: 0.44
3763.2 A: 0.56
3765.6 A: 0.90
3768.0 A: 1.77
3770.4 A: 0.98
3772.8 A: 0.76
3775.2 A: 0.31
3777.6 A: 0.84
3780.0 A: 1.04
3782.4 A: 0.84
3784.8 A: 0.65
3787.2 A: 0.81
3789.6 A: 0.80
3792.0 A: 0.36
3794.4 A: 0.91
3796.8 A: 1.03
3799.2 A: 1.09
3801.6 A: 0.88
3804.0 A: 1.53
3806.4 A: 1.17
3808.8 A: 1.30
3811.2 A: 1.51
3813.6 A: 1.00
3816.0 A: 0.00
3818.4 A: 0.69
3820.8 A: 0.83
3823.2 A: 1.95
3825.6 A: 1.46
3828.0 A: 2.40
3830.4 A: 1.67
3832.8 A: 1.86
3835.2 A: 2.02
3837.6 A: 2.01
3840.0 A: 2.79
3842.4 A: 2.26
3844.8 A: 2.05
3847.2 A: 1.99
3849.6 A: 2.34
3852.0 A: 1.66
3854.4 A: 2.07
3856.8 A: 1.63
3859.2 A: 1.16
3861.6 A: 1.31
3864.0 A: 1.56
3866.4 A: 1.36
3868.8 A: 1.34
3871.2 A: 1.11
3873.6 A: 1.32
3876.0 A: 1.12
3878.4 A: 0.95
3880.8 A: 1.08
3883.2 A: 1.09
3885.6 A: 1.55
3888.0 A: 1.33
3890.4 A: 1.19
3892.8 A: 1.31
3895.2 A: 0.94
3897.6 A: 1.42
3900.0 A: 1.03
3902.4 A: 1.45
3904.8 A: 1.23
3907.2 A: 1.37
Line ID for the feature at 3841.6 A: Lyman alpha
